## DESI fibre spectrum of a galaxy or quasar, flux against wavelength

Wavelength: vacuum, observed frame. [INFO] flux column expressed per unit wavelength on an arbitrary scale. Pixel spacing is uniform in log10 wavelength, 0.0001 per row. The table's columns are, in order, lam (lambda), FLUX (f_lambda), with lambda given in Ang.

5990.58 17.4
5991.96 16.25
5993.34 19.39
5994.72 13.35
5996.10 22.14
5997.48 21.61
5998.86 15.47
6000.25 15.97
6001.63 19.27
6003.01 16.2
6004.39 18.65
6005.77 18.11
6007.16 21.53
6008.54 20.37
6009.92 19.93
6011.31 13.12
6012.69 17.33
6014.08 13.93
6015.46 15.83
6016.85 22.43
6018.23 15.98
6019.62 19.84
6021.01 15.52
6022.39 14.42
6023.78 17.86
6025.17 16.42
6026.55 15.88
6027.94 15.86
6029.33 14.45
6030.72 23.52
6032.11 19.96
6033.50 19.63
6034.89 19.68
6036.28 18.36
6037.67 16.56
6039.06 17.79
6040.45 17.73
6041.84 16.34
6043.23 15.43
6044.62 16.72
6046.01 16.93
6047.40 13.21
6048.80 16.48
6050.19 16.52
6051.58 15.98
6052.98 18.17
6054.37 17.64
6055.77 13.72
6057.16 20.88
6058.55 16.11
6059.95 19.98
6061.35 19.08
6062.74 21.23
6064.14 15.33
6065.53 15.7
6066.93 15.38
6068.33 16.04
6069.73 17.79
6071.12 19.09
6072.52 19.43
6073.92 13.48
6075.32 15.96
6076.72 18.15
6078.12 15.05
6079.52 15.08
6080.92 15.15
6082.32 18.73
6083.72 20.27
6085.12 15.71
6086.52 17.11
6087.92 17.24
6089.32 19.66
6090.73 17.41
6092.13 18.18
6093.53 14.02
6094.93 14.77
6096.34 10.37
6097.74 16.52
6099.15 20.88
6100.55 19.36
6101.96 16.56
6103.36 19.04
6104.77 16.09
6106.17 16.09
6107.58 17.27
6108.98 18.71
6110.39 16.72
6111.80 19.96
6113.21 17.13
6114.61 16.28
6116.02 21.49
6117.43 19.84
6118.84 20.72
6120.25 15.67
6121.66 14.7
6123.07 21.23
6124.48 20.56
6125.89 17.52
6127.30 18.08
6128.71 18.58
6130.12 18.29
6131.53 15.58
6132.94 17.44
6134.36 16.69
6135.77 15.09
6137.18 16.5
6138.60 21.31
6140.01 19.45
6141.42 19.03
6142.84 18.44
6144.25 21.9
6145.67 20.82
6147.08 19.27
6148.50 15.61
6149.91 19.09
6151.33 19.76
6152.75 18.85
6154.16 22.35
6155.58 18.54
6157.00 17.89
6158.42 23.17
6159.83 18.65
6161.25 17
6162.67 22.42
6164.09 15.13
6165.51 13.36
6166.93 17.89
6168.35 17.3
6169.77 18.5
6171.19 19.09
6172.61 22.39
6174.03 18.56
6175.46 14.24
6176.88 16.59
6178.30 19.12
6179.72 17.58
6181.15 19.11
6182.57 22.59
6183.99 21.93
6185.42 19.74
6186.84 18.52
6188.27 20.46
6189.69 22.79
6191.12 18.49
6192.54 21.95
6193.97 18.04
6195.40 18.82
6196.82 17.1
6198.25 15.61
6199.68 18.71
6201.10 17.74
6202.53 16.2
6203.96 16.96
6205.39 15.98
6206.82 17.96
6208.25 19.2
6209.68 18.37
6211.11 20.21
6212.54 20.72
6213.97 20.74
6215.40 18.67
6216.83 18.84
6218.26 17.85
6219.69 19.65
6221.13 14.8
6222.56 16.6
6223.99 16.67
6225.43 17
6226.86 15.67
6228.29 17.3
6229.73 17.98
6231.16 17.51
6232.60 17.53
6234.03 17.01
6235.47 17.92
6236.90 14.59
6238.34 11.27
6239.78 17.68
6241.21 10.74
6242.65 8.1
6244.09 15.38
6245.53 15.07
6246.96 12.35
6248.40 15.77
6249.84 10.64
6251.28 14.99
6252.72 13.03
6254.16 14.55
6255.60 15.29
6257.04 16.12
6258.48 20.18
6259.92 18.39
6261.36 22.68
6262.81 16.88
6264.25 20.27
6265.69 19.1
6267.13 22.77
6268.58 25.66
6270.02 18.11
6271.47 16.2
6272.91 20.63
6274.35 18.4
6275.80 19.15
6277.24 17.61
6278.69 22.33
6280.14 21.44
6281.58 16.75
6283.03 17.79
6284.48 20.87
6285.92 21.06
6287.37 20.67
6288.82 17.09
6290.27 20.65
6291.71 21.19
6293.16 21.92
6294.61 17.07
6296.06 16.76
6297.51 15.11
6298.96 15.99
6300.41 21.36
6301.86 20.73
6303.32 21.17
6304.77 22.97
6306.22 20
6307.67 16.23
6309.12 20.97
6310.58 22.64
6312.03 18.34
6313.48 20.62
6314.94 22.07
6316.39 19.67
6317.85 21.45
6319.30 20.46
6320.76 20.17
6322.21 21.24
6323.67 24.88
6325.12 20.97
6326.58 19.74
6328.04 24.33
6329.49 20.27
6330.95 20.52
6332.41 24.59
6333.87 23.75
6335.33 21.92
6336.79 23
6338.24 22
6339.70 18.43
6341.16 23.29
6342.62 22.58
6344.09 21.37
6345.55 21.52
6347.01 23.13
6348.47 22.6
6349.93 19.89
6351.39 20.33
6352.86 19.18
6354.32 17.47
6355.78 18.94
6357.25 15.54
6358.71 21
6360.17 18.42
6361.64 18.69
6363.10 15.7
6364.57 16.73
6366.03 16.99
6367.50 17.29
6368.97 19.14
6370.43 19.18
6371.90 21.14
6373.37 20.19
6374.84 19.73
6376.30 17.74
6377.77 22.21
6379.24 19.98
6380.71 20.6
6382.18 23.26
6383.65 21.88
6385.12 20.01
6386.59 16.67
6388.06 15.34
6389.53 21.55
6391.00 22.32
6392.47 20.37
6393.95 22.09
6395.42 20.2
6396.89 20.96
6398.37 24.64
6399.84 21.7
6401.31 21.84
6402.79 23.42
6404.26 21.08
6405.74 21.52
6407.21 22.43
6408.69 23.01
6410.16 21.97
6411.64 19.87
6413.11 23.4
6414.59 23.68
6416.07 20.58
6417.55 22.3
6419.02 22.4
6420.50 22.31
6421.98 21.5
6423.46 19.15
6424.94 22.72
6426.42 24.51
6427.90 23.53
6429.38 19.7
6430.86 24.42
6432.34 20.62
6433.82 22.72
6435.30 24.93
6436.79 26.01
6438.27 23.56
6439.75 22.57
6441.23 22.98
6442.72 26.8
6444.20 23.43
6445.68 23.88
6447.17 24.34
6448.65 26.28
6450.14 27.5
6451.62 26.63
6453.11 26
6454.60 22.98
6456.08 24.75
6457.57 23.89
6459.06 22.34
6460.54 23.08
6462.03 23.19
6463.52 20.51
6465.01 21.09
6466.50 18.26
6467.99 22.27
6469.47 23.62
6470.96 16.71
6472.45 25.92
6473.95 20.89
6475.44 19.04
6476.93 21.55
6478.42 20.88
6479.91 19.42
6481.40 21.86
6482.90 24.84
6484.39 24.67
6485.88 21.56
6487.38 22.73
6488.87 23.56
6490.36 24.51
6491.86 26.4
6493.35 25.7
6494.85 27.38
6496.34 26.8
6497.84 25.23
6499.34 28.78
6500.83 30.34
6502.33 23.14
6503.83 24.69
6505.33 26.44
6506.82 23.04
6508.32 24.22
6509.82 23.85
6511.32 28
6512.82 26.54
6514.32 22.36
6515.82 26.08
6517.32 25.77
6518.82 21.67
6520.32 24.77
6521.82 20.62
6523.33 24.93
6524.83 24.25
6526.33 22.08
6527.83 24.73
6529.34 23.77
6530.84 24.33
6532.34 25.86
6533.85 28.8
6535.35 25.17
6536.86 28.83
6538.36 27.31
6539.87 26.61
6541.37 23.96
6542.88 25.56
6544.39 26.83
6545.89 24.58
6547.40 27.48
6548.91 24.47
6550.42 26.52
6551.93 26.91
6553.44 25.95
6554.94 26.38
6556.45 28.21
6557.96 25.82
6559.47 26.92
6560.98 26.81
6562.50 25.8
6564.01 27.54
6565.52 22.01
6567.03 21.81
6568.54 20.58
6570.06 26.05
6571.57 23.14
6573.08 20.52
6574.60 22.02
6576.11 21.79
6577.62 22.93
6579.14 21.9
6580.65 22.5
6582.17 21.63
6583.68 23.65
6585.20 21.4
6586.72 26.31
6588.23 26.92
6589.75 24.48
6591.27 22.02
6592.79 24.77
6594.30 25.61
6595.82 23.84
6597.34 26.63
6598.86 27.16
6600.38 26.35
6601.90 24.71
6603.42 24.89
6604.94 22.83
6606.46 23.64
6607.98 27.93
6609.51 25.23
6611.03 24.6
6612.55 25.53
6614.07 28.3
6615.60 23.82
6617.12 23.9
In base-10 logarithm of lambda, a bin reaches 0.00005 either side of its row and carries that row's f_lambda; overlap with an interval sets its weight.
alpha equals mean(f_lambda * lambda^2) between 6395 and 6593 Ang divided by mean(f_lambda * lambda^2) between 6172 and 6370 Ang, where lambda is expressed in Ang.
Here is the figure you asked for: 1.4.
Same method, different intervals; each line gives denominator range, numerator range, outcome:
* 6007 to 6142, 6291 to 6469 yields 1.35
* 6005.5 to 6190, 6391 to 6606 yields 1.52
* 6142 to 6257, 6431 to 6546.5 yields 1.50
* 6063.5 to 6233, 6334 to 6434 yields 1.25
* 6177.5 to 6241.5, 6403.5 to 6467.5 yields 1.37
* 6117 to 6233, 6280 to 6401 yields 1.16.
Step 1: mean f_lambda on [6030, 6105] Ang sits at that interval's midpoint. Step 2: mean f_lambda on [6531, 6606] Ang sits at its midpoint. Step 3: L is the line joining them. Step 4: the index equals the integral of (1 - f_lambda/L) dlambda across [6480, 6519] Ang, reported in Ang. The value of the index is -1.8 Ang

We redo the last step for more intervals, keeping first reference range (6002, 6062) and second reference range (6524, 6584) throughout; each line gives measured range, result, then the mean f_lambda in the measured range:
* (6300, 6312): 0.40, 20.6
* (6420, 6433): 0.54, 22.1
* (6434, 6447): -0.56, 24.2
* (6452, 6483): 2.02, 22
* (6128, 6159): 0.40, 18.8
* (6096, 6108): 0.87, 17.1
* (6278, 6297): 1.31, 19.6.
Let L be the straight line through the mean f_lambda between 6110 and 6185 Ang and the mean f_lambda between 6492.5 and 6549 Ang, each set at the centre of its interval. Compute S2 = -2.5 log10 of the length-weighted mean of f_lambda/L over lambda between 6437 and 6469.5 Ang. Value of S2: 0.02 mag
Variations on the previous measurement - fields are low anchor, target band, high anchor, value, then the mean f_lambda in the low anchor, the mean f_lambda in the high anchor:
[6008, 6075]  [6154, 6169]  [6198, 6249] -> -0.092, 17.3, 16.7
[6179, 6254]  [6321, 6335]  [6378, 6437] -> -0.120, 17.2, 21.7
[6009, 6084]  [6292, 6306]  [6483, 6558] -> 0.118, 17.2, 25.4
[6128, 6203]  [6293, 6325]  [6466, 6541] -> 0.052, 18.7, 24.2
